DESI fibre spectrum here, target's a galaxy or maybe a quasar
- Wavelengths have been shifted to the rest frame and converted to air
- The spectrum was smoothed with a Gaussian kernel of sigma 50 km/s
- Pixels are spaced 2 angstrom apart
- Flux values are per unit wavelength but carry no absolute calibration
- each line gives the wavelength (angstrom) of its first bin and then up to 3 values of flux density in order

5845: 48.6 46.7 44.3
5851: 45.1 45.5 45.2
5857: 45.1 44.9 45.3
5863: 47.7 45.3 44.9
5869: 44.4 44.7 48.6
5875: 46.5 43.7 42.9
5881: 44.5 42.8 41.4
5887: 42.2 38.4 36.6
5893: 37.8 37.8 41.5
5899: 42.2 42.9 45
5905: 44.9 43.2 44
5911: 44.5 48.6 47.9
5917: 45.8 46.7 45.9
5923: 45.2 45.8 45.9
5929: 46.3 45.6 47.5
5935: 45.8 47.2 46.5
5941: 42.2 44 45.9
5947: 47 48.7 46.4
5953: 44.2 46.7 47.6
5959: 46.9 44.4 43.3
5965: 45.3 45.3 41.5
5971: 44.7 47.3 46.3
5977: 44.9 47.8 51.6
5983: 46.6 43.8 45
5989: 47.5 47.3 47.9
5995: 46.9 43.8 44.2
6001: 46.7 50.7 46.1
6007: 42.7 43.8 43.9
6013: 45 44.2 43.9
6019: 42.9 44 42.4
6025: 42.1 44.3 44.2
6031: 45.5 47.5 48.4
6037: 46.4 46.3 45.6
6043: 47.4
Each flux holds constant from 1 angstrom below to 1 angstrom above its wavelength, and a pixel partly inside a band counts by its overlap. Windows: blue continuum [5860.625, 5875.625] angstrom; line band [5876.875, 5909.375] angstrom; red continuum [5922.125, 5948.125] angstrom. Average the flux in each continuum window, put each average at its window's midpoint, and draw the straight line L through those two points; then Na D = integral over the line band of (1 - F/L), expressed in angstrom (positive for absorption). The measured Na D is 2.90 angstrom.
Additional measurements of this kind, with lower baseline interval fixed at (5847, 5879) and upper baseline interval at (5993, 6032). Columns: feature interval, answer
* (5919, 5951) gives -0.68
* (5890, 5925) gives 1.19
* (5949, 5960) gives -0.40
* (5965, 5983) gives -0.52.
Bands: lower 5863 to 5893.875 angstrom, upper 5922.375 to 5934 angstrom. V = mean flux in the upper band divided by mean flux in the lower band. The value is 1.1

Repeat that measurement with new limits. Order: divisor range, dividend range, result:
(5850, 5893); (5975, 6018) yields 1.05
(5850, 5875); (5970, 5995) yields 1.02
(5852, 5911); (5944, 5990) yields 1.06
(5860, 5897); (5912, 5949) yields 1.07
